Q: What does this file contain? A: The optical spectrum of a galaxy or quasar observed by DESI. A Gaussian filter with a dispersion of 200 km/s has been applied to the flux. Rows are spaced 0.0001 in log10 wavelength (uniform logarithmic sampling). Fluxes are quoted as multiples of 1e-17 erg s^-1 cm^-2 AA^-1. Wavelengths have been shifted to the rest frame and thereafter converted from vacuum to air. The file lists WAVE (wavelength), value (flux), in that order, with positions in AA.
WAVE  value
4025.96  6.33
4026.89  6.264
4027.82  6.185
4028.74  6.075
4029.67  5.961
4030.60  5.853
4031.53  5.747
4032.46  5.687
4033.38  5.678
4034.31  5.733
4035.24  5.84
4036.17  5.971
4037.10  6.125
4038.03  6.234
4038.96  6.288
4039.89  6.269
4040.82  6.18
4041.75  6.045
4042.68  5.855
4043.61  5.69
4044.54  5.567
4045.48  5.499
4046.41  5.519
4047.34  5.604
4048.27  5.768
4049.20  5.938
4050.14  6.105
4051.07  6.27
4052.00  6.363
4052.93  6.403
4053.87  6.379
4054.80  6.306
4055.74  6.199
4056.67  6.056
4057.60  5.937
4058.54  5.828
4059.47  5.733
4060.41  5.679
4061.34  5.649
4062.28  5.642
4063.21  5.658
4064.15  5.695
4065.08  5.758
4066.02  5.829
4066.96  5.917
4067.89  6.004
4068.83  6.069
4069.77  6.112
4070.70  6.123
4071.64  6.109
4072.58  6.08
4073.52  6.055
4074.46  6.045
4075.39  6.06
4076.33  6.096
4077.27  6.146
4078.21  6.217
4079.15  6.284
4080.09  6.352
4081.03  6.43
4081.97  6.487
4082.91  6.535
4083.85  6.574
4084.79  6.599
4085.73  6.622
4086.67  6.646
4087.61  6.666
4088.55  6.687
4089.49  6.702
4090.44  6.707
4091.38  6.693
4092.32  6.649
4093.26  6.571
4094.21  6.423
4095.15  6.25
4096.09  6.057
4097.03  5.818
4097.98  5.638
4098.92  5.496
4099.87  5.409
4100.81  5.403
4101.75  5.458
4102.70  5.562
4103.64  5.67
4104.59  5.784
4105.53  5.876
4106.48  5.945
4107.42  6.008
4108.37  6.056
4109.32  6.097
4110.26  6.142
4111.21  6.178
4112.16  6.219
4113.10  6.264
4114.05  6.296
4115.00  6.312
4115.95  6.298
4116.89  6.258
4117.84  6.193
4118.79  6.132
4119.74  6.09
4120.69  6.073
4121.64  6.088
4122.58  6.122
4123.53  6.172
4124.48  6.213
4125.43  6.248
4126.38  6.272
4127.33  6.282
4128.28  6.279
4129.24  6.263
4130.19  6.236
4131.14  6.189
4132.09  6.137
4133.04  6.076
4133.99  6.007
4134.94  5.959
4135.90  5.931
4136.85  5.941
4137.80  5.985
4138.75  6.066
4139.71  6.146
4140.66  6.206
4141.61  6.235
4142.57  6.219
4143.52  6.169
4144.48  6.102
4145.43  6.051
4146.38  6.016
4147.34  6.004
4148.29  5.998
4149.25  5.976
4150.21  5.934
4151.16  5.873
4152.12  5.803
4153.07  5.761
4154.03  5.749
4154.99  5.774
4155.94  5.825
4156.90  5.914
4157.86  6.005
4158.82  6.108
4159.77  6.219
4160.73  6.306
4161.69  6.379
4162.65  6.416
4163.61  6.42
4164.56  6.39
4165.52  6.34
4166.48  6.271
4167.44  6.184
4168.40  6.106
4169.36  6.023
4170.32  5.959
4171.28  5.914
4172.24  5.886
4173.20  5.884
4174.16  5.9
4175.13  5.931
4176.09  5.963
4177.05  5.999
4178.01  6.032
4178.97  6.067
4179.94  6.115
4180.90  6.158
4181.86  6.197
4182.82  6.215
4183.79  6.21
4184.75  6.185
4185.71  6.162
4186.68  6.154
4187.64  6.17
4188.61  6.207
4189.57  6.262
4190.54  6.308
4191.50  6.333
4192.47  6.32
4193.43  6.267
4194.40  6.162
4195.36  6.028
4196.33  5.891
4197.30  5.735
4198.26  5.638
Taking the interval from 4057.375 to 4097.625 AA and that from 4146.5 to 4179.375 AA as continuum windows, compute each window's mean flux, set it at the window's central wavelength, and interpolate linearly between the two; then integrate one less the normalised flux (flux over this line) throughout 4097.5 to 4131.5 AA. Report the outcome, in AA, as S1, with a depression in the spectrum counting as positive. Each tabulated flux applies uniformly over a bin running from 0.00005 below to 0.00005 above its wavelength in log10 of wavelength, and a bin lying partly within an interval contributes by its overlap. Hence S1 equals 0.5 AA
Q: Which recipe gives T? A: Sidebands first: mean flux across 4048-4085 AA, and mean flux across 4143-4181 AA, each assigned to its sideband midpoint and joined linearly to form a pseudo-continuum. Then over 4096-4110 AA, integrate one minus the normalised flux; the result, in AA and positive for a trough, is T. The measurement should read 0.7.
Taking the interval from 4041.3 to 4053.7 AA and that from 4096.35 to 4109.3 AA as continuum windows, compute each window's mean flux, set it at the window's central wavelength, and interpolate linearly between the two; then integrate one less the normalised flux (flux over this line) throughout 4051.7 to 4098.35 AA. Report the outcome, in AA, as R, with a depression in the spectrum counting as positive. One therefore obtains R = -3.1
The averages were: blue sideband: 5.9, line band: 6.19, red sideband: 5.72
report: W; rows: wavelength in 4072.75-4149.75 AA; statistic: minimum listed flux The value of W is 5.403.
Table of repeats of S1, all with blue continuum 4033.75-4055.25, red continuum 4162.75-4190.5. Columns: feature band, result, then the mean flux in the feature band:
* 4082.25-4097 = -1.21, 6.54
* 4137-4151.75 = 0.08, 6.06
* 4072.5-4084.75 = -0.50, 6.28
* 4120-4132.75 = -0.25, 6.2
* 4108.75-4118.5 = -0.26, 6.22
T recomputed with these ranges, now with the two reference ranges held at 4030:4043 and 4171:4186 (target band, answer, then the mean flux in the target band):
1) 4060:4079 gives 0.1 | 5.95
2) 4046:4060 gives -0.1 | 6.03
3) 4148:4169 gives -0.1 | 6.08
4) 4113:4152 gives -0.7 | 6.12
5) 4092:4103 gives 0.2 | 5.89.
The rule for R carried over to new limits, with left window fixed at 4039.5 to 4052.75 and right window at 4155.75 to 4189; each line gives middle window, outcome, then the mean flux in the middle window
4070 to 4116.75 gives -1.5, 6.18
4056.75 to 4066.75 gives 0.3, 5.76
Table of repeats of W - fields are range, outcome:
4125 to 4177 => 5.749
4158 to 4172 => 5.914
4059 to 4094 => 5.642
